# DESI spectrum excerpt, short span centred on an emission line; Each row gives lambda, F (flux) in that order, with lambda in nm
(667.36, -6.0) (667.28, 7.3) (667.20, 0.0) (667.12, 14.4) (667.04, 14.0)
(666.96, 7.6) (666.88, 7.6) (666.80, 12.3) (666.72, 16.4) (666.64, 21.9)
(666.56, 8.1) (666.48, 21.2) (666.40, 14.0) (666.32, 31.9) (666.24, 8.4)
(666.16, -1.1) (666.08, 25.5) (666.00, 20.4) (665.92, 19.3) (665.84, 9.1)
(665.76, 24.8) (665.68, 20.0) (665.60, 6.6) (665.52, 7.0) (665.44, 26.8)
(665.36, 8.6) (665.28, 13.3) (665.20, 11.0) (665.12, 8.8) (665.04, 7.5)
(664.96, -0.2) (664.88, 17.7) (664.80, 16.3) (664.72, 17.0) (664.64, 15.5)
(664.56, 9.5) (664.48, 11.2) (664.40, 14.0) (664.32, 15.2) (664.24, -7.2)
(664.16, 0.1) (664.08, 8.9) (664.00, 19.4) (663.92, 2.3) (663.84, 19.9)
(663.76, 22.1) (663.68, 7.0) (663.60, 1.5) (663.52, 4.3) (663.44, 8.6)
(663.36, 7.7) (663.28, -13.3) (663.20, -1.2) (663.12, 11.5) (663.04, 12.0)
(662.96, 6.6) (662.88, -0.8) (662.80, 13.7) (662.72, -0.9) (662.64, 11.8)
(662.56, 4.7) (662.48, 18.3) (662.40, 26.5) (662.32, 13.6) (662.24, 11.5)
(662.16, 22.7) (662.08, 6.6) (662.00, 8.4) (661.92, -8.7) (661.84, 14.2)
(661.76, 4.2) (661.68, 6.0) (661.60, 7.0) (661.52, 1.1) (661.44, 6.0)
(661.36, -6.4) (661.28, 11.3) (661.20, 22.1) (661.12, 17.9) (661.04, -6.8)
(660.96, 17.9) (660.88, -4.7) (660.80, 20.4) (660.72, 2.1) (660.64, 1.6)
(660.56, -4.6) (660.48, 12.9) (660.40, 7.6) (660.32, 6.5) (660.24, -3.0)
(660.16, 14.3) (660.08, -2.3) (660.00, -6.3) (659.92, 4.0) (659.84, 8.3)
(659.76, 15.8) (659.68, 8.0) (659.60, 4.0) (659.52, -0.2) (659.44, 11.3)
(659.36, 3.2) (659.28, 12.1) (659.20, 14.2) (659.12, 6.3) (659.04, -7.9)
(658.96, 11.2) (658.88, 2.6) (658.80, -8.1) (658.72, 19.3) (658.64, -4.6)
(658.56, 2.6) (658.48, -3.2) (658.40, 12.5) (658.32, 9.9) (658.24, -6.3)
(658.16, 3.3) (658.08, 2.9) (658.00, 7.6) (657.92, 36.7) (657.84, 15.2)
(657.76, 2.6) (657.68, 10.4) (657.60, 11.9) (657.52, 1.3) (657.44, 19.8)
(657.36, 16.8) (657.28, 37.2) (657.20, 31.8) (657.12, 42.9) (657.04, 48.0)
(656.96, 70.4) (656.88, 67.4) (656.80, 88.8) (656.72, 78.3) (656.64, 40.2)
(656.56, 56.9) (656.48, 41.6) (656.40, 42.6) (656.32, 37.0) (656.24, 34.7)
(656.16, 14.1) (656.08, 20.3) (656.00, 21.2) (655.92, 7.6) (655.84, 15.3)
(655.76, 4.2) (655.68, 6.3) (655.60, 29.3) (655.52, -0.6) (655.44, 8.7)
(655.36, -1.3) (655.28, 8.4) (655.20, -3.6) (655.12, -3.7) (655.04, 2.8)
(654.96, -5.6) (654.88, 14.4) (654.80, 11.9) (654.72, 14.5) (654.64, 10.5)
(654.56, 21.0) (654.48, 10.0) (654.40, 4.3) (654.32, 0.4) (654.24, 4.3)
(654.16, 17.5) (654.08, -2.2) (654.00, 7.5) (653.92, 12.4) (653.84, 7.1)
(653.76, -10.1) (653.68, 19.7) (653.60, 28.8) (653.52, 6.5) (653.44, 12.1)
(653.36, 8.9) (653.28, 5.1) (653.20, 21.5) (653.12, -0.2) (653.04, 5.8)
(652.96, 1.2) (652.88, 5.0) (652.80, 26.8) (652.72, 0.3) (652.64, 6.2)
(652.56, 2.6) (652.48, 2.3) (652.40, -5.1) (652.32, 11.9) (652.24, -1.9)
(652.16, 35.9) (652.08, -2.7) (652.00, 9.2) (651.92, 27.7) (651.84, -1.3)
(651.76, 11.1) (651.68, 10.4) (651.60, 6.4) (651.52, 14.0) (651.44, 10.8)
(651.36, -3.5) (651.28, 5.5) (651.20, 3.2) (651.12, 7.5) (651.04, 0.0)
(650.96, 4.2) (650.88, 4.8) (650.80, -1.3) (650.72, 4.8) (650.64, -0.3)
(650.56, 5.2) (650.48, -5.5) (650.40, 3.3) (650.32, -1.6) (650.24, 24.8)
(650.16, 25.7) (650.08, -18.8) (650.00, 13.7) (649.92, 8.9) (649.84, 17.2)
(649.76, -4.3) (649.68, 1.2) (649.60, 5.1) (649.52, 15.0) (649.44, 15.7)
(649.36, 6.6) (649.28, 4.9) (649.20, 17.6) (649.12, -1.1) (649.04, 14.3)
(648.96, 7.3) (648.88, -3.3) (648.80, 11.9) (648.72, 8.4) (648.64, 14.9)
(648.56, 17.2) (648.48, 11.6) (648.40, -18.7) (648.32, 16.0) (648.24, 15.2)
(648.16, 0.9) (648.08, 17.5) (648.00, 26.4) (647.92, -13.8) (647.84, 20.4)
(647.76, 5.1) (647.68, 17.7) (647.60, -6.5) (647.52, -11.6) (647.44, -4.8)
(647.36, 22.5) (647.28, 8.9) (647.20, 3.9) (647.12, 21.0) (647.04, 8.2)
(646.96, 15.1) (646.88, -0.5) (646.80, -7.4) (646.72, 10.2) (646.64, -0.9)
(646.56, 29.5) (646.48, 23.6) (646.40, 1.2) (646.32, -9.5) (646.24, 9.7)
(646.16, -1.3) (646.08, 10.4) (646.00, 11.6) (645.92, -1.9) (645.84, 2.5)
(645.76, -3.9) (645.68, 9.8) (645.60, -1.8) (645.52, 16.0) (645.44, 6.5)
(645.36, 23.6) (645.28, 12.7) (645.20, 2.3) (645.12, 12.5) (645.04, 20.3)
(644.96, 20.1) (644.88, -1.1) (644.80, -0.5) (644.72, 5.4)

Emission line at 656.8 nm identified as [O II] 3727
